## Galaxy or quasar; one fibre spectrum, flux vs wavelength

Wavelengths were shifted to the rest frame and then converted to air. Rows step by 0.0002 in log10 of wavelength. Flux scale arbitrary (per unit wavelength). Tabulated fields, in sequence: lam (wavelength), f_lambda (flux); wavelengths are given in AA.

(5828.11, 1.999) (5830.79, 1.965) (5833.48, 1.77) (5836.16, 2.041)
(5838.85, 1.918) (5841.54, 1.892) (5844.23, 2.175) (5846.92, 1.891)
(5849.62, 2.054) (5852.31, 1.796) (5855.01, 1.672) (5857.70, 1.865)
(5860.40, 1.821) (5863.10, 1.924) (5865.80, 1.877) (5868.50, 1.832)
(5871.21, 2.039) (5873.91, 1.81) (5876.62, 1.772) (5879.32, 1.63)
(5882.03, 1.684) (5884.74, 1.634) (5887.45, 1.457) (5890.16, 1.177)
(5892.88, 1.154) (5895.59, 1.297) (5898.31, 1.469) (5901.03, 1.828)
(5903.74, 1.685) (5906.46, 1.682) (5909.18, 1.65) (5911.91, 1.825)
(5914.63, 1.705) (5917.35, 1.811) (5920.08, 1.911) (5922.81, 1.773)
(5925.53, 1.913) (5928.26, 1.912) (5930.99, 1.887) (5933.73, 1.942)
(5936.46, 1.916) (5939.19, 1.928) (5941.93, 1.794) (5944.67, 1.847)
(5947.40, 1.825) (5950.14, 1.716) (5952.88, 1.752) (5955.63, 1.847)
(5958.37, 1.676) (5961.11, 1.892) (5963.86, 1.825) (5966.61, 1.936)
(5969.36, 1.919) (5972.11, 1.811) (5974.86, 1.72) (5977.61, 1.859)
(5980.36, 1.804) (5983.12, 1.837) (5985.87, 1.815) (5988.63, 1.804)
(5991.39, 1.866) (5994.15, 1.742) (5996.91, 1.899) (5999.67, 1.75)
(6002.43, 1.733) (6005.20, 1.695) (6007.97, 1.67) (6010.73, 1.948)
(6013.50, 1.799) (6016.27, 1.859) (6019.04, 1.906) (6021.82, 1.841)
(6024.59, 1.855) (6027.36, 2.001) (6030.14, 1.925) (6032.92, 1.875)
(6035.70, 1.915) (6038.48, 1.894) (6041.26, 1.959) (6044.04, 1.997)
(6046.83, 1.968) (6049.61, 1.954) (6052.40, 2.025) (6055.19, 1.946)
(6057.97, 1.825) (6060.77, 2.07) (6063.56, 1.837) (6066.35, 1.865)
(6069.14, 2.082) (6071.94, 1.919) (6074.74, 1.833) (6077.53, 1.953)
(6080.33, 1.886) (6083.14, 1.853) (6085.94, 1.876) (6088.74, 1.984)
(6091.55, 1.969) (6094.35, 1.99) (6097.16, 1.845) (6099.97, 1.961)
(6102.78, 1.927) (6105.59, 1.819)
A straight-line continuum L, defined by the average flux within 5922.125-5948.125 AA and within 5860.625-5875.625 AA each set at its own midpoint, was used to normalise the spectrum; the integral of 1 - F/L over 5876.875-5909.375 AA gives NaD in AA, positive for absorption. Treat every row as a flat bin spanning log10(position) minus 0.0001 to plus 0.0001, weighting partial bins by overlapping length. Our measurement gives 6.1 AA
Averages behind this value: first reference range 1.89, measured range 1.53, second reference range 1.88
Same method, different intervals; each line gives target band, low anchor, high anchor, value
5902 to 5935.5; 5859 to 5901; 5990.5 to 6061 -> -2.0 AA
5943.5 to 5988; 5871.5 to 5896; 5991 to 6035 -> -2.3 AA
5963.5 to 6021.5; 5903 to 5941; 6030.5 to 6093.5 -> 1.8 AA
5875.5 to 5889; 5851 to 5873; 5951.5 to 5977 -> 1.6 AA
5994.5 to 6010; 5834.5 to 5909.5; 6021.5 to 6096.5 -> 1.0 AA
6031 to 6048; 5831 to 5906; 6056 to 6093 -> -0.4 AA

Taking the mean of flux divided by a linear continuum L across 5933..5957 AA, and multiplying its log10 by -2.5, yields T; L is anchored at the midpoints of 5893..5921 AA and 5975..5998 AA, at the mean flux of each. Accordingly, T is -0.06 mag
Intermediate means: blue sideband 1.66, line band 1.84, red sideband 1.82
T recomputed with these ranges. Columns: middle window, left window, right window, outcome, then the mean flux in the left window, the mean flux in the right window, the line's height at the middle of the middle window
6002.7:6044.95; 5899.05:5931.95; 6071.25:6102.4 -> 0.00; 1.79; 1.92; 1.87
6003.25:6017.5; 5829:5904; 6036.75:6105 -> 0.05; 1.76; 1.93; 1.88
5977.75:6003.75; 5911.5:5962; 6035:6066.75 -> 0.04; 1.84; 1.94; 1.89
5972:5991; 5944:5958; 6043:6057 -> 0.02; 1.79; 1.97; 1.84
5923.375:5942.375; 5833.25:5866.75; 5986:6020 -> -0.03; 1.9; 1.81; 1.85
